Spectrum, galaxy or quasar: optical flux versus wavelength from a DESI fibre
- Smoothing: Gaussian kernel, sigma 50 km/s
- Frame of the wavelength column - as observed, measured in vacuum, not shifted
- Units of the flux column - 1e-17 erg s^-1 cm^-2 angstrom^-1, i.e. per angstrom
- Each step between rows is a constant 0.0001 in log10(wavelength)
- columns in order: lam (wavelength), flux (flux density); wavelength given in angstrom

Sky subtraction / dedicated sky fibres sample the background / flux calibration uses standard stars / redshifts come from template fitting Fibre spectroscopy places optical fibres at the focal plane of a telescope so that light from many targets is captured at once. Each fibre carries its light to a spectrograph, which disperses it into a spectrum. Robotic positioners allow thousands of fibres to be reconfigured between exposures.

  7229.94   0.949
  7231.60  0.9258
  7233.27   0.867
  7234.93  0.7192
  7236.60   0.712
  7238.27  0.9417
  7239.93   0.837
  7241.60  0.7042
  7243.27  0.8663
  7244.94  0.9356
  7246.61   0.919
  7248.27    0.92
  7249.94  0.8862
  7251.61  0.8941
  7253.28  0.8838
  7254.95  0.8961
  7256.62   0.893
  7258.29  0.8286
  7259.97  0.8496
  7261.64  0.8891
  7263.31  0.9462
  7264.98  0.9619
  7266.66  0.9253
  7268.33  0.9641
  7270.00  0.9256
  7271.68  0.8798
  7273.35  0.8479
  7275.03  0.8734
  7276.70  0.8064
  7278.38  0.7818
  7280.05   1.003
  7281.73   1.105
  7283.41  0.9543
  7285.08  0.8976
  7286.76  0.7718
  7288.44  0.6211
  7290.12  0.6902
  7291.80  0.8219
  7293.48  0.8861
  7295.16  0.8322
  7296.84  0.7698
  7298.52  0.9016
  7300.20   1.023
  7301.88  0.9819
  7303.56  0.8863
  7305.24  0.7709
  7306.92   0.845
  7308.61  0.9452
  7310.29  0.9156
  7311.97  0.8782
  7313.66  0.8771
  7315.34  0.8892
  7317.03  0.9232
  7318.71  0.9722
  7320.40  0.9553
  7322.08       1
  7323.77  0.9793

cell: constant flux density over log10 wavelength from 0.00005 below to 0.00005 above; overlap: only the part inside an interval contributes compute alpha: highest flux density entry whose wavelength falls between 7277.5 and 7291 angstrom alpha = 1.105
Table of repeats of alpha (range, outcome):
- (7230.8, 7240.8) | 0.9417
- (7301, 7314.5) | 0.9819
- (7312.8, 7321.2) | 0.9722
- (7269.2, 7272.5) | 0.9256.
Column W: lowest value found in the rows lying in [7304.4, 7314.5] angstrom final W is 0.7709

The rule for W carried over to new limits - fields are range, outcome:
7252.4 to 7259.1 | 0.8286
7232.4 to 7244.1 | 0.7042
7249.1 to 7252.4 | 0.8862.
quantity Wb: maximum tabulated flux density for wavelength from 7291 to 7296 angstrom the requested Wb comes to 0.8861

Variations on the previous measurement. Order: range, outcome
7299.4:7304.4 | 1.023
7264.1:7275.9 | 0.9641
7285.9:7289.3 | 0.7718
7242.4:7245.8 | 0.9356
